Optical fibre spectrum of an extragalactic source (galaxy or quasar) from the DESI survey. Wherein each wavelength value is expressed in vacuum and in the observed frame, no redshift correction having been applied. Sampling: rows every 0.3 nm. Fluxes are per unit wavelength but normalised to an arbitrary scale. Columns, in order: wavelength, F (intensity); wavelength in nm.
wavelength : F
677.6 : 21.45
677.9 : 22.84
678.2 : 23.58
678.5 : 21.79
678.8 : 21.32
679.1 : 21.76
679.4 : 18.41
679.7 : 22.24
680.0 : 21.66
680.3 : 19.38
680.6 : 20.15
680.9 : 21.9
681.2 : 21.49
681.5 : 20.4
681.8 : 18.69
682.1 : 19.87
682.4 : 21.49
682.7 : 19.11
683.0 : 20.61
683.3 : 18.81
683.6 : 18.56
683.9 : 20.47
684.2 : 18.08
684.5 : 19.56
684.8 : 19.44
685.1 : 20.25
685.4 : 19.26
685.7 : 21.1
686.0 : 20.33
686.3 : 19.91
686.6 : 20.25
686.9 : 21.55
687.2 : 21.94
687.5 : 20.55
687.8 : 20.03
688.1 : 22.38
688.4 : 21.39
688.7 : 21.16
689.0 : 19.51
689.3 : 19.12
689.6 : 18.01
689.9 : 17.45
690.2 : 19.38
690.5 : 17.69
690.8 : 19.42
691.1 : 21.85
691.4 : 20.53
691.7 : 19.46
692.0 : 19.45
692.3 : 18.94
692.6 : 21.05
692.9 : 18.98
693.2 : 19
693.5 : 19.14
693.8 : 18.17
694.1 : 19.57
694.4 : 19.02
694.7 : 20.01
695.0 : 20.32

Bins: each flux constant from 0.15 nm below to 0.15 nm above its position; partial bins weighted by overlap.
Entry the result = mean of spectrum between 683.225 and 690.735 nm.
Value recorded 19.9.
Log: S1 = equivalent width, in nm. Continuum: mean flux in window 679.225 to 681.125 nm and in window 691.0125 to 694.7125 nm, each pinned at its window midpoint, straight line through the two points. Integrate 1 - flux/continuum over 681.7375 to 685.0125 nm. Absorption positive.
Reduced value 0.14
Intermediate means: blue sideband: 20.7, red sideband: 19.6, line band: 19.6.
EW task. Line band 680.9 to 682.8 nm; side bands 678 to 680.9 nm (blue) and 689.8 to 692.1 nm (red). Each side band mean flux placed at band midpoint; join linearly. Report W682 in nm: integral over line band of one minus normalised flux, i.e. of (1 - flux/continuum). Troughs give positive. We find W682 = 0.05 nm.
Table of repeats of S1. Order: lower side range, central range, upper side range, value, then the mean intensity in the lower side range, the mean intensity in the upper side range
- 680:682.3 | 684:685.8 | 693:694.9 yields 0.04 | 20.4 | 19.2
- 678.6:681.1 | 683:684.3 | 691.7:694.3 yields 0.08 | 20.9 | 19.3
